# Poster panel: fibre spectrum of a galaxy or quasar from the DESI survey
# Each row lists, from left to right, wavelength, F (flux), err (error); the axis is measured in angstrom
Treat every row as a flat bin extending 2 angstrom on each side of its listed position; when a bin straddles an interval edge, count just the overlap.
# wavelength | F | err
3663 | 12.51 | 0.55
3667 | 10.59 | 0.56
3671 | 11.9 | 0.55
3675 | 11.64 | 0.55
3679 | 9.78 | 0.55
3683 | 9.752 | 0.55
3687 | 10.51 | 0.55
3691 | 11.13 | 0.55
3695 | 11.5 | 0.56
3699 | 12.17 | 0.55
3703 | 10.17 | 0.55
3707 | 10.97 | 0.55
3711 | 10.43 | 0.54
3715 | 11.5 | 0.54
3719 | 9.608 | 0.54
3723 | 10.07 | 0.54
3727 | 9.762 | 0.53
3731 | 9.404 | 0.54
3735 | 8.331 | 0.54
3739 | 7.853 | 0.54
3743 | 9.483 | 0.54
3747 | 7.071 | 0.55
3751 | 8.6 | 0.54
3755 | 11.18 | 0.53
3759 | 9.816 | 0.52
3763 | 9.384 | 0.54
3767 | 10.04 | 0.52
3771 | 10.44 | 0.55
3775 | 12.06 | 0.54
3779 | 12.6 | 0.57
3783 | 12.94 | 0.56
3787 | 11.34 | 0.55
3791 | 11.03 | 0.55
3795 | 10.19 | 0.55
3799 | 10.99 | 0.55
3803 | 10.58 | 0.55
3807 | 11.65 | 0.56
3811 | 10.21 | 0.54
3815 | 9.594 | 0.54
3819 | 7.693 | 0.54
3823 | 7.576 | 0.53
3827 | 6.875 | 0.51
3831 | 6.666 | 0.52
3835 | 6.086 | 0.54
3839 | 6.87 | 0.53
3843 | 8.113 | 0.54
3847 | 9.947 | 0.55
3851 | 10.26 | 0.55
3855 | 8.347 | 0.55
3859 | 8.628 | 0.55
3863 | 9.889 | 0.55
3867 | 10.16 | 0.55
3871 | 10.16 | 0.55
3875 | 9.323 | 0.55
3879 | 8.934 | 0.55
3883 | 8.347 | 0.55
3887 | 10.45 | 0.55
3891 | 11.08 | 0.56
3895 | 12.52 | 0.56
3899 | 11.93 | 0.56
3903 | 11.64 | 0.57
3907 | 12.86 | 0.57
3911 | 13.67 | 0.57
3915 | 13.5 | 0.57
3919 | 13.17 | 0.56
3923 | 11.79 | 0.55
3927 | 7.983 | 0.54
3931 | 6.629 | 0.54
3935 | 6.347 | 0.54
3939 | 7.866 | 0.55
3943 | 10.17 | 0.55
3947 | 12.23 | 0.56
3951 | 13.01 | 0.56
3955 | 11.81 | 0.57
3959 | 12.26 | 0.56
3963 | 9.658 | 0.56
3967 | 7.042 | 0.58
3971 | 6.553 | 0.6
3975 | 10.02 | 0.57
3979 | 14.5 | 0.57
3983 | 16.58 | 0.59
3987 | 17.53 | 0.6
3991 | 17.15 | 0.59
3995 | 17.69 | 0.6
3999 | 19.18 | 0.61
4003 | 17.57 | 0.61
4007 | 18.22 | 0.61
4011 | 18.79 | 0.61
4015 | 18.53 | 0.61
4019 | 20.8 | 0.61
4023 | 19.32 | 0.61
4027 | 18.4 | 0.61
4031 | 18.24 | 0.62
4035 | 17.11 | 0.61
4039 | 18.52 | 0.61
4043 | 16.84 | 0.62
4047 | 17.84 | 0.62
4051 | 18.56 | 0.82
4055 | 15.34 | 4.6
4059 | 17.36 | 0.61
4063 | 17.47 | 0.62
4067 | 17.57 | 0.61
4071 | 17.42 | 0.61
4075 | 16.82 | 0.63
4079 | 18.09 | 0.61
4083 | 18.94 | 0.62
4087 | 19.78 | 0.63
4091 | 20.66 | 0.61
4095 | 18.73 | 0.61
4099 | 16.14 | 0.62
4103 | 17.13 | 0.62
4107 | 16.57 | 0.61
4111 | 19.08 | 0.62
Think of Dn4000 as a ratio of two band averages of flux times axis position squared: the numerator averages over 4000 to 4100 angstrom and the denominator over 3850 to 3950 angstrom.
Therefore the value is 1.89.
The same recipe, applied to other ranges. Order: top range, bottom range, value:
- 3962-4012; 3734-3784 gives 1.66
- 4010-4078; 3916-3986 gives 1.77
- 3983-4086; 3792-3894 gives 2.15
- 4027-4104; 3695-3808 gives 2.02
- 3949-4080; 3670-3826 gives 1.81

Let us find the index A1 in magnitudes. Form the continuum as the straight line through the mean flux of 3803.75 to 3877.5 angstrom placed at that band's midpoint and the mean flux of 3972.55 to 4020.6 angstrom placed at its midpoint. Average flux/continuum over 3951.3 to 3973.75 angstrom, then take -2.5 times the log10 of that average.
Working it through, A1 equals 0.48 mag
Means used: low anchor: 8.81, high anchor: 17.1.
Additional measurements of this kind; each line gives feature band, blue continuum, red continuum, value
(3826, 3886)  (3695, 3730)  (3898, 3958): 0.25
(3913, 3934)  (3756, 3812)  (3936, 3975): -0.03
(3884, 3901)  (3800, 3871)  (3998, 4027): 0.07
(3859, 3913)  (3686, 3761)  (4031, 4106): 0.26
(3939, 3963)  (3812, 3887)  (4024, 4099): 0.15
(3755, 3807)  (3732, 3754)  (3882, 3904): -0.20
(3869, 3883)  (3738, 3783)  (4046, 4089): 0.36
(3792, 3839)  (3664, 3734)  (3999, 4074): 0.42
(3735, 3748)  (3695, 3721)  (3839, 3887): 0.26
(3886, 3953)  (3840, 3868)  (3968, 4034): 0.13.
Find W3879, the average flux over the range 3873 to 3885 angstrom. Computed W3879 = 8.87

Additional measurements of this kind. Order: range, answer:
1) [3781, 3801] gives 11.3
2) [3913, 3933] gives 10.6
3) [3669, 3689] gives 10.7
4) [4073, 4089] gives 18.4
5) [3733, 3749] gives 8.18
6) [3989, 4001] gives 18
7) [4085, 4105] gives 18.5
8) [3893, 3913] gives 12.5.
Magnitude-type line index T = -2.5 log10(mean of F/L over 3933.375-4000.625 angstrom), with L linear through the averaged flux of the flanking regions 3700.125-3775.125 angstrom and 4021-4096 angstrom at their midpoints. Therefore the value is 0.27 mag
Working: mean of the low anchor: 9.77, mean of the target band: 12.3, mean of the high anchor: 18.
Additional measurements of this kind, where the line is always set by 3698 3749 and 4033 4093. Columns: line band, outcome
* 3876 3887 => 0.44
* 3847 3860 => 0.36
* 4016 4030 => -0.15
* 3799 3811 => 0.07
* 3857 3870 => 0.34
